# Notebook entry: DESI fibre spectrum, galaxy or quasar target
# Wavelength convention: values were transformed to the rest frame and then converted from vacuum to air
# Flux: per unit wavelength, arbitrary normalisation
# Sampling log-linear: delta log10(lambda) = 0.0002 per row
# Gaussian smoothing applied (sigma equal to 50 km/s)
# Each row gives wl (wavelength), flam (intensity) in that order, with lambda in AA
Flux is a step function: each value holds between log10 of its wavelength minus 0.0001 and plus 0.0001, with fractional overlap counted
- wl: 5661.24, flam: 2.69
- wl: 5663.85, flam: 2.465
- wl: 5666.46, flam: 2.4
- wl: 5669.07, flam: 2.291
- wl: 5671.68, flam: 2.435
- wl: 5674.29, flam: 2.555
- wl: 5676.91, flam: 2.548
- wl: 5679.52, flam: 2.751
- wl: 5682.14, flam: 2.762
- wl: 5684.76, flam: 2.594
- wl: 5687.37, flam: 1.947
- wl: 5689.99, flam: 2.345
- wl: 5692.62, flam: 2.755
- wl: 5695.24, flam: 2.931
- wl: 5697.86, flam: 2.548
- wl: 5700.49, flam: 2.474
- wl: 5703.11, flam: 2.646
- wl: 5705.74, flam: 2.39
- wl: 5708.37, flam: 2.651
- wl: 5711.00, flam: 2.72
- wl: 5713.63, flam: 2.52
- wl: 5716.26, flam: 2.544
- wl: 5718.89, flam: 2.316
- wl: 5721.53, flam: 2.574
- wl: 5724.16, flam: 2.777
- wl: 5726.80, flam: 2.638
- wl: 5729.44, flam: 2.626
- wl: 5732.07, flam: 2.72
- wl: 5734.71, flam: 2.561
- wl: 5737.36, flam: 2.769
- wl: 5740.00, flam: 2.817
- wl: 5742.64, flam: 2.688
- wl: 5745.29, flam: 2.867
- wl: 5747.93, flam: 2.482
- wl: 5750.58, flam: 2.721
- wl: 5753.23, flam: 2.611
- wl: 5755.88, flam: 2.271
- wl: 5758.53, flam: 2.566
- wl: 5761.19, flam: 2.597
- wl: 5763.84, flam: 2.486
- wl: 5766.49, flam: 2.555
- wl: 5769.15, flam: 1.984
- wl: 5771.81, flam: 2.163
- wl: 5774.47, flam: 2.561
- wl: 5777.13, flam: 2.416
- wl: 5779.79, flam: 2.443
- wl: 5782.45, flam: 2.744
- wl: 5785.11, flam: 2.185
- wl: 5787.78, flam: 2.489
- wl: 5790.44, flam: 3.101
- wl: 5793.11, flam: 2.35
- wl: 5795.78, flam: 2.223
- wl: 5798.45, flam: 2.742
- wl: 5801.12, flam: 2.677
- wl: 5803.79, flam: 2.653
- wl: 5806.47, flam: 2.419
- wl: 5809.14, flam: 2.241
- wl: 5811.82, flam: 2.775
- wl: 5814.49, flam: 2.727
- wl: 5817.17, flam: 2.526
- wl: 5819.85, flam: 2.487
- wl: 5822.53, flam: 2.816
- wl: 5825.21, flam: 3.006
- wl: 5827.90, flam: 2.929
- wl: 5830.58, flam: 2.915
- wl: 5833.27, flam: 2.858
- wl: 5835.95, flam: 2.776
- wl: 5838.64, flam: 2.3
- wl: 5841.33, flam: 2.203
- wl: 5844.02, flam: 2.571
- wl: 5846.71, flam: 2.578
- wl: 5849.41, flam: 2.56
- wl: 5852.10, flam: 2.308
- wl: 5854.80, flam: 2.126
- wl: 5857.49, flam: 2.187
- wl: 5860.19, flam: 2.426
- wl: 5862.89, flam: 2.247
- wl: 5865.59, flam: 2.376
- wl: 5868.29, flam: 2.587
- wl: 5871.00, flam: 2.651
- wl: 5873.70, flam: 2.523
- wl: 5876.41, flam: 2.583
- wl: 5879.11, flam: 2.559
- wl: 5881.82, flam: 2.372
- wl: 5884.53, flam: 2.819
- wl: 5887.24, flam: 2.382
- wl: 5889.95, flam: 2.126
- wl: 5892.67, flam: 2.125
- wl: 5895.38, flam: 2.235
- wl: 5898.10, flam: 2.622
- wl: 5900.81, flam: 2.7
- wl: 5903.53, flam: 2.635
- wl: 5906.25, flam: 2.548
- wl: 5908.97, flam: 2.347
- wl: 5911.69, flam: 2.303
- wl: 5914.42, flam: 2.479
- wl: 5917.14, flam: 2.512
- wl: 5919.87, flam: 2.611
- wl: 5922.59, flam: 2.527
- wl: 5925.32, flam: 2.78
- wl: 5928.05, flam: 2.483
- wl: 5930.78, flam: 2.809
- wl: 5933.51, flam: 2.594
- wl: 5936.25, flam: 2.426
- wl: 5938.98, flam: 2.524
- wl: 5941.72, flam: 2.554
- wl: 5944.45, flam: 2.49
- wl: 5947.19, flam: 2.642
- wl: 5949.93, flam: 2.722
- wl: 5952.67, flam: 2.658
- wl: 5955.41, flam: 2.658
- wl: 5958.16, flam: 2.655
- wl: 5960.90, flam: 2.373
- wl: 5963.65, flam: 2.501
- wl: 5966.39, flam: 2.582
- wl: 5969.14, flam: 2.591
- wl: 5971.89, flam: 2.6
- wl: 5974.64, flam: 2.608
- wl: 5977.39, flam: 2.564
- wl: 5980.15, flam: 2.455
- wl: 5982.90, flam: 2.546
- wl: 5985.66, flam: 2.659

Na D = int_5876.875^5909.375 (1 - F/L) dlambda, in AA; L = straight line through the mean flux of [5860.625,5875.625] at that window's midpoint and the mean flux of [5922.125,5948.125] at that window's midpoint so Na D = 0.7 AA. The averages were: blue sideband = 2.48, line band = 2.46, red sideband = 2.58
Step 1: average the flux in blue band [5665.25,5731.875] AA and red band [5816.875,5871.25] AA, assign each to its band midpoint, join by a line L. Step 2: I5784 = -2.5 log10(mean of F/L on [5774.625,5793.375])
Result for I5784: 0.00 mag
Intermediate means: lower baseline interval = 2.55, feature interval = 2.55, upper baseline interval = 2.54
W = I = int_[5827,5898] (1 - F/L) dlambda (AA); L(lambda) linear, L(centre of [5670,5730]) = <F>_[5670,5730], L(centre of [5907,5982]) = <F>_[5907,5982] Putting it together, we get 2.4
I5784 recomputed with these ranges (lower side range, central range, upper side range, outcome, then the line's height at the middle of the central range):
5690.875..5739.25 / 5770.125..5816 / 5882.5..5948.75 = 0.02 mag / 2.58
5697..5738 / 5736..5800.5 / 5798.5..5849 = 0.03 mag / 2.61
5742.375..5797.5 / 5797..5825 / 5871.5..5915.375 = -0.06 mag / 2.49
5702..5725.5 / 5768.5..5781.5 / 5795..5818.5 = 0.10 mag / 2.56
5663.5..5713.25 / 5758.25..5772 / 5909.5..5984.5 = 0.07 mag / 2.55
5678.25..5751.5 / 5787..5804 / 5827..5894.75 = -0.03 mag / 2.54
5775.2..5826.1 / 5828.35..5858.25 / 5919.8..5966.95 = 0.03 mag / 2.58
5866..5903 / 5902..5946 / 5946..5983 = 0.00 mag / 2.53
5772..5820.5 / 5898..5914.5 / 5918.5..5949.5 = 0.03 mag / 2.58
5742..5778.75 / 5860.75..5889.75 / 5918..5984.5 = 0.02 mag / 2.55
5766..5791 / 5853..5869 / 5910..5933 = 0.09 mag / 2.51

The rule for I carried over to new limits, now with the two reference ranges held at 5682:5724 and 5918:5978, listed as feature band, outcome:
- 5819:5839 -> -1.7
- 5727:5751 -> -1.3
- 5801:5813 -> 0.1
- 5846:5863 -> 1.5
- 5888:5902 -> 1.2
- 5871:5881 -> 0.1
